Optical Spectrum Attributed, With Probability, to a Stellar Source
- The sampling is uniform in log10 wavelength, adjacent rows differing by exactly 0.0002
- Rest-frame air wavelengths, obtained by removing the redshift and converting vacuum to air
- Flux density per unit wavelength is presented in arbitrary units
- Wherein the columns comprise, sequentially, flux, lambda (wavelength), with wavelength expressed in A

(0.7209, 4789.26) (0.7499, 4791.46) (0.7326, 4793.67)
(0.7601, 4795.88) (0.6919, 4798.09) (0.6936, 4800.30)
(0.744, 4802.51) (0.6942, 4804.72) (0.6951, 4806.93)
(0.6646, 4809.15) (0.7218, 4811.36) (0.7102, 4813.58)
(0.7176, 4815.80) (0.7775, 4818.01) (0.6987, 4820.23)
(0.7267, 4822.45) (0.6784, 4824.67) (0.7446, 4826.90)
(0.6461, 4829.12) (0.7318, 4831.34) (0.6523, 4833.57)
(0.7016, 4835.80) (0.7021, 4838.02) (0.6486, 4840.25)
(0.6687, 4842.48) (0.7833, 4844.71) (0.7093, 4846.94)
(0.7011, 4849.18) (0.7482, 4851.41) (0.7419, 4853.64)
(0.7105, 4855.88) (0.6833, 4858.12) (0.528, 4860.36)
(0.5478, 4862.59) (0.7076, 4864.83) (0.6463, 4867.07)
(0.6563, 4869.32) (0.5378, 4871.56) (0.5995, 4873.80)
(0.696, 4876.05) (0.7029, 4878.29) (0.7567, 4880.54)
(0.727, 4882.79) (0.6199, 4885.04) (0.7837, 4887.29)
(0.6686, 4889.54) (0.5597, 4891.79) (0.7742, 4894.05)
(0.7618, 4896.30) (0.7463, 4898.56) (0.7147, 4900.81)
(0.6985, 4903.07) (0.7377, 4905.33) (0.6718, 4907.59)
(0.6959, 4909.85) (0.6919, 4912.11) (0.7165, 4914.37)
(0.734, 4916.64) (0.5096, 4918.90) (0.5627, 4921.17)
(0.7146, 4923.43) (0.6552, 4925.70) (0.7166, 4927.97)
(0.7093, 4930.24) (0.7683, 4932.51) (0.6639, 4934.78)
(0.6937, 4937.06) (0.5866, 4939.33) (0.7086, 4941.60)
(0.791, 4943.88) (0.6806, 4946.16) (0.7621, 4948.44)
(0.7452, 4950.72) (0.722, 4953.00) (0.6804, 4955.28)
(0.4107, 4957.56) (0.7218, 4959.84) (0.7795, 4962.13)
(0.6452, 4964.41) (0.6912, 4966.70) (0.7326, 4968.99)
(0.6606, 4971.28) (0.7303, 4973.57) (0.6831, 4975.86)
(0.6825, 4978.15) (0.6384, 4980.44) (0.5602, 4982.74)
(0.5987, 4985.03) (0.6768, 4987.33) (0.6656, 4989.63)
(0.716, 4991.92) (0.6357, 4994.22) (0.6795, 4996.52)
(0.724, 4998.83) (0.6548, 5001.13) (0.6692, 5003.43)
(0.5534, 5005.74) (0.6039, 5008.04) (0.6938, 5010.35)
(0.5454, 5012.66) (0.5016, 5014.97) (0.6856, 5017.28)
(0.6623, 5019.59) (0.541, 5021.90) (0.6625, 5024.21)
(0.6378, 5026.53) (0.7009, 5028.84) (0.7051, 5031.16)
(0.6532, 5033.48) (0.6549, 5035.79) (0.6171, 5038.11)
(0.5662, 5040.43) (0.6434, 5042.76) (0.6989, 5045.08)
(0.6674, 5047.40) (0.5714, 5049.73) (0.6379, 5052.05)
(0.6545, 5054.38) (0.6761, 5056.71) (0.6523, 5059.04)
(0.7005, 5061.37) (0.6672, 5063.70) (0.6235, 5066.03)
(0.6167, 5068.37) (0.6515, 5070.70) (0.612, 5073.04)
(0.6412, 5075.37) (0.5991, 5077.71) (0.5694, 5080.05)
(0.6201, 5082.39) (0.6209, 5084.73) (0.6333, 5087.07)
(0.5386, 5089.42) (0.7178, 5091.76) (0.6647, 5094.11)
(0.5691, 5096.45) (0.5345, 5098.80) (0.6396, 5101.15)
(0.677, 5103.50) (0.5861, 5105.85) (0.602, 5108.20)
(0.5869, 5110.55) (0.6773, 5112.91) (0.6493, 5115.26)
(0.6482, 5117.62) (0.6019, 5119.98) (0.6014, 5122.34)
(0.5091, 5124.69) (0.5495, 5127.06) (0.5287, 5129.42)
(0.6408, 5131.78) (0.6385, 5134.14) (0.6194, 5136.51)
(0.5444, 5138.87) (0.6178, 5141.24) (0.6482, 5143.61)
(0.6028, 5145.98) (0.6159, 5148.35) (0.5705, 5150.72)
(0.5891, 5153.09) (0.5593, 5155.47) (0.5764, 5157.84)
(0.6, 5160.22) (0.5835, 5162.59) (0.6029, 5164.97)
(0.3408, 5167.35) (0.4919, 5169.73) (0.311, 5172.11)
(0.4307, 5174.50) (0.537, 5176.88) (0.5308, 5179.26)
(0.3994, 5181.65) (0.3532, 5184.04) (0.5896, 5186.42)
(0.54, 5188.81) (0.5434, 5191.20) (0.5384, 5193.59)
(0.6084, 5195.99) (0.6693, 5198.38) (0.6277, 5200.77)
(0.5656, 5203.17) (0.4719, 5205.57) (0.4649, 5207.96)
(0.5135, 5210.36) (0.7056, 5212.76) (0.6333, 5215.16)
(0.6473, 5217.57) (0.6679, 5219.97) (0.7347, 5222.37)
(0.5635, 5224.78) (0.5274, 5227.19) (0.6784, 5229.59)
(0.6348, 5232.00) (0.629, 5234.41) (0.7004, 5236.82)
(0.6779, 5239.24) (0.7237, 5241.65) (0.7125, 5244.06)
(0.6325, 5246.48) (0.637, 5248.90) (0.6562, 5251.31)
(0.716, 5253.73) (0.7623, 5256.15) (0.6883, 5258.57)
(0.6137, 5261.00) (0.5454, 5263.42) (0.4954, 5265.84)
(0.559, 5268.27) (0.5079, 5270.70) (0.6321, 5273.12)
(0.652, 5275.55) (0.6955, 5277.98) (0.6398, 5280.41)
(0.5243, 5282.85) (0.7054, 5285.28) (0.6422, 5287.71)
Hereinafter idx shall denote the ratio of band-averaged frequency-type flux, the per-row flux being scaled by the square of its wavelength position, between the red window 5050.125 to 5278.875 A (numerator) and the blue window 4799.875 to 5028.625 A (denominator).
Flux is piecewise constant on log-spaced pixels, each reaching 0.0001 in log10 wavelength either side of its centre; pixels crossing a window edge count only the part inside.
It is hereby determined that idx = 1.0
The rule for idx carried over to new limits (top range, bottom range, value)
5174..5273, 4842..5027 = 1.00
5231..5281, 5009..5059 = 1.10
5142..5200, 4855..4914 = 0.89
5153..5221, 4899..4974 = 0.87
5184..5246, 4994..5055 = 1.03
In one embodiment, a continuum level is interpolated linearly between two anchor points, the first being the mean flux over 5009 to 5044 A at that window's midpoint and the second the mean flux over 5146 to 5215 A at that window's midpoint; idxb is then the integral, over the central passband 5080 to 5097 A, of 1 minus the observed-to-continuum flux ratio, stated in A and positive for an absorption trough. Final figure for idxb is -0.8 A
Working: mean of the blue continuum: 0.631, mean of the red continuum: 0.536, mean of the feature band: 0.622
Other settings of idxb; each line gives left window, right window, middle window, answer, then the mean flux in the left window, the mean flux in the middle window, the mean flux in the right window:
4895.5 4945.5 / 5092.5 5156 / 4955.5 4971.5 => 0.2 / 0.693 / 0.664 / 0.604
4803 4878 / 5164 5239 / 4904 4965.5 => -3.1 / 0.685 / 0.684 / 0.558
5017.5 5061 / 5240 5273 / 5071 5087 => 0.8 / 0.647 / 0.614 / 0.635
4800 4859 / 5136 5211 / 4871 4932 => -1.3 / 0.708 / 0.686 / 0.539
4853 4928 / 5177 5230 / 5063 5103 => -0.6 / 0.675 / 0.619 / 0.569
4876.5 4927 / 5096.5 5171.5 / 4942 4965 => -1.0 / 0.691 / 0.695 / 0.586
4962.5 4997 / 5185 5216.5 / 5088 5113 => 0.1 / 0.669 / 0.615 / 0.573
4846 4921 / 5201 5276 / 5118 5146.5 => 2.1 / 0.68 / 0.593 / 0.624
